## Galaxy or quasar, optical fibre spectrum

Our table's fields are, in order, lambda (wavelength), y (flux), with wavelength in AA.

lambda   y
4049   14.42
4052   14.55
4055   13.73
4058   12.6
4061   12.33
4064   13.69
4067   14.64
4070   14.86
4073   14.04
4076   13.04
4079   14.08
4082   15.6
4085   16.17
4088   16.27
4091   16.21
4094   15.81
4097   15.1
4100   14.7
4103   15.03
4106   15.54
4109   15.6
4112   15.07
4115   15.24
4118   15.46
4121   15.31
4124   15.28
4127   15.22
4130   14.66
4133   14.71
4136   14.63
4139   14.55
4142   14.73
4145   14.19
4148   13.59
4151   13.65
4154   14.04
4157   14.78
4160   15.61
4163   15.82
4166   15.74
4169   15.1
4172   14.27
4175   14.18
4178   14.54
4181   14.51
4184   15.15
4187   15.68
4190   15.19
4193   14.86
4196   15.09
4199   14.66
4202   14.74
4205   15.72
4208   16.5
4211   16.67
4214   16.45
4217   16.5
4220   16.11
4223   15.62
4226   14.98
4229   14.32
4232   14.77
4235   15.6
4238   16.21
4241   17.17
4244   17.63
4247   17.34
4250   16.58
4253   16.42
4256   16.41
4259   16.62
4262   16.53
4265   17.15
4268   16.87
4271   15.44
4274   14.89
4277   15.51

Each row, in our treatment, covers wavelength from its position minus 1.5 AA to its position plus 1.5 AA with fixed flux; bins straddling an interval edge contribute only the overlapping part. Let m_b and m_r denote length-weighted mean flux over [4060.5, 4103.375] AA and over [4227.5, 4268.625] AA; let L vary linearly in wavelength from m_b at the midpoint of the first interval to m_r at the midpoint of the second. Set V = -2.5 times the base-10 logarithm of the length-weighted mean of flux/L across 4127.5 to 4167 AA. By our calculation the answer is 0.06 mag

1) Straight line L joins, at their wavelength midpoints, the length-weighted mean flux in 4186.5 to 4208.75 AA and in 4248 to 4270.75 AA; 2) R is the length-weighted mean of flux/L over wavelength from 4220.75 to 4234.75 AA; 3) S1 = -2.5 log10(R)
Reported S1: 0.06 mag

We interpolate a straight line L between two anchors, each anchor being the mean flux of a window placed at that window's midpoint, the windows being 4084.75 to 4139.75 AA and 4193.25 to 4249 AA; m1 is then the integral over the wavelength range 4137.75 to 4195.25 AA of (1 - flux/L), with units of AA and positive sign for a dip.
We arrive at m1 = 3.1 AA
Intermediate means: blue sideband 15.3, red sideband 15.9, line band 14.8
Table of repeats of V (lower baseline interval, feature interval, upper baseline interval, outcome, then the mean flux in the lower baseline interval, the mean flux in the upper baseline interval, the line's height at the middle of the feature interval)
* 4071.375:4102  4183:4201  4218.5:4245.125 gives 0.04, 15.1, 15.8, 15.6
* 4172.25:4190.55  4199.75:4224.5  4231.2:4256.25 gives -0.02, 14.8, 16.5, 15.7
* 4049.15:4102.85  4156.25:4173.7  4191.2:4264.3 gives 0.01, 14.6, 16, 15.4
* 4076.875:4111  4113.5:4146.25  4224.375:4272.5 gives 0.05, 15.4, 16.3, 15.6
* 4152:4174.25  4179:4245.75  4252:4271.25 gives 0.01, 15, 16.6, 15.8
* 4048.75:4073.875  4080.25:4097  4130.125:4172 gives -0.13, 13.8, 14.7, 14.1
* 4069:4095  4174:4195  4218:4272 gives 0.06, 15.1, 16.2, 15.8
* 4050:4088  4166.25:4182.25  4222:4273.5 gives 0.05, 14.2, 16.2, 15.4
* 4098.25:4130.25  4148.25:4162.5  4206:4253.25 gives 0.07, 15.2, 16.2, 15.6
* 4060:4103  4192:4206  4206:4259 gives 0.06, 14.8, 16.2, 15.9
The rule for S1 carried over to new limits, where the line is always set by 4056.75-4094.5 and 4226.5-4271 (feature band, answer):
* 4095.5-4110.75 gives -0.03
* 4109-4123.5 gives -0.02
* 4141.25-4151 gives 0.09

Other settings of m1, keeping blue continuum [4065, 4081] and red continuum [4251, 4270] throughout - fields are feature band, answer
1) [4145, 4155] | 0.9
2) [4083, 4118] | -2.4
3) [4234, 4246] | -0.3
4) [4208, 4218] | -0.3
